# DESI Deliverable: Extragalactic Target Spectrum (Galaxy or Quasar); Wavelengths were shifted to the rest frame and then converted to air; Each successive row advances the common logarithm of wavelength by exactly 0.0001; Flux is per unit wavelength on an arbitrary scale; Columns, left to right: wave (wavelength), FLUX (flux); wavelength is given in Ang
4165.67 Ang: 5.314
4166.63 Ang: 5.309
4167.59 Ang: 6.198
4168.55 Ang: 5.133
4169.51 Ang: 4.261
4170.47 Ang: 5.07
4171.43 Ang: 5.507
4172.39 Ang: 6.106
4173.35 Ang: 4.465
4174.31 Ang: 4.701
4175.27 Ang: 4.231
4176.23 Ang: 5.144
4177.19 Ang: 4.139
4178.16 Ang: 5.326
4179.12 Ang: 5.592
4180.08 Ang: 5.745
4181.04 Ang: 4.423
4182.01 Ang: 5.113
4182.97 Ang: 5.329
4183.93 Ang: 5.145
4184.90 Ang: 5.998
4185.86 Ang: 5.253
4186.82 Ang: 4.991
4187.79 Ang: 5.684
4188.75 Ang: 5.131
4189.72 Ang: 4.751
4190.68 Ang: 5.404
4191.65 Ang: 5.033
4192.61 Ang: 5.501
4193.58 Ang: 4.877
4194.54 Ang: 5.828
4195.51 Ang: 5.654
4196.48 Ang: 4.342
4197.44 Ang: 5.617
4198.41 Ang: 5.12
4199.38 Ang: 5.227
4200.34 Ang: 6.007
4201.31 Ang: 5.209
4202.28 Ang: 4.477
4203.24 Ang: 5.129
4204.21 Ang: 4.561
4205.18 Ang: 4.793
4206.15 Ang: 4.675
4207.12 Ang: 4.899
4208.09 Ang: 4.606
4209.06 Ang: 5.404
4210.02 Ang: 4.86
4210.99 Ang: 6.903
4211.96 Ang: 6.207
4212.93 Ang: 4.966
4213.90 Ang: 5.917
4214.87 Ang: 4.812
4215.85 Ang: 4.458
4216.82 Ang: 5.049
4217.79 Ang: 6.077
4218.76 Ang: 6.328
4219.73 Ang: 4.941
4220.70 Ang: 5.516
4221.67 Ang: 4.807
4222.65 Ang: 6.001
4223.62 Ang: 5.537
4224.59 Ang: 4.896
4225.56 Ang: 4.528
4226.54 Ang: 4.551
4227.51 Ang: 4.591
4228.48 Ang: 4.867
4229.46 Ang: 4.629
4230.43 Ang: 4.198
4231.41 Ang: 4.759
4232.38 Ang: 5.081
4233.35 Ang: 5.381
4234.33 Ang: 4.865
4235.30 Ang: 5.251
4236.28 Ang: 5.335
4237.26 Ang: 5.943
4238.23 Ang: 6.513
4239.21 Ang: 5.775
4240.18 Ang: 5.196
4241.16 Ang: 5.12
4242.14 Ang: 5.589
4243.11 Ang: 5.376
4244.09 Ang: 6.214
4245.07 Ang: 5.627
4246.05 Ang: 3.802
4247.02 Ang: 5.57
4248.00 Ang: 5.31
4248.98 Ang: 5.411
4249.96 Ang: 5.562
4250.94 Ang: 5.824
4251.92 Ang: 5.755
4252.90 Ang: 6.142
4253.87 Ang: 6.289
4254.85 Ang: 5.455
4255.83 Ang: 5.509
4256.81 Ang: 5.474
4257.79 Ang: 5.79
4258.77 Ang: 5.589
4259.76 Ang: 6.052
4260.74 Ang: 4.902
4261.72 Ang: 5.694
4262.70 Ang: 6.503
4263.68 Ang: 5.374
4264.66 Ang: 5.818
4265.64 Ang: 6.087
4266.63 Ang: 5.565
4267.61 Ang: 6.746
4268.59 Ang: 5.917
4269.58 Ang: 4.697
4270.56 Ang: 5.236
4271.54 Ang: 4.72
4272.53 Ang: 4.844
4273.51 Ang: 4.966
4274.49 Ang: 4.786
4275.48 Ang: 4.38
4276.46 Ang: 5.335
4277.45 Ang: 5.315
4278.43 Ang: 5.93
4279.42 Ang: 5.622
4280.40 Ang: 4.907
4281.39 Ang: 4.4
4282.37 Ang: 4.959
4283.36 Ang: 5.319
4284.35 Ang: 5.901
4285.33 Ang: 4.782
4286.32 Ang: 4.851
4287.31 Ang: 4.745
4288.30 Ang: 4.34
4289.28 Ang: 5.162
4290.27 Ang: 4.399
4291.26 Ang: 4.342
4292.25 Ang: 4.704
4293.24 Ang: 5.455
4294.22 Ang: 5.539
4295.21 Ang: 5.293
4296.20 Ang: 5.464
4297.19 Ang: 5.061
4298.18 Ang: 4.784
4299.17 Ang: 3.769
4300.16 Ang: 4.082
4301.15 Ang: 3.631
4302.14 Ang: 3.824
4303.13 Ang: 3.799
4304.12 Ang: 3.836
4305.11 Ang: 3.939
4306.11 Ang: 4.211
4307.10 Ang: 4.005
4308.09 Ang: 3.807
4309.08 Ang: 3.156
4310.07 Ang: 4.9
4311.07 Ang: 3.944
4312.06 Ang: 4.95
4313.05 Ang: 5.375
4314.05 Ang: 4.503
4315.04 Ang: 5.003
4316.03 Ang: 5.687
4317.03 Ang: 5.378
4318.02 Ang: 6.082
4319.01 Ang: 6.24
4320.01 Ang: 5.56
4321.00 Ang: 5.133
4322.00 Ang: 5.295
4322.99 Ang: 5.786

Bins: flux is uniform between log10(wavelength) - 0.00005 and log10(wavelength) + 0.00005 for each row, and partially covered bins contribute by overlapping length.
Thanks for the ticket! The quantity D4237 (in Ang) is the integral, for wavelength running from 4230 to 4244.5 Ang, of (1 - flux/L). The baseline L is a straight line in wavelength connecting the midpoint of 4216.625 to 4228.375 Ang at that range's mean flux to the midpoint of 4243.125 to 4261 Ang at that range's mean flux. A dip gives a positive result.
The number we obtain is 0.1 Ang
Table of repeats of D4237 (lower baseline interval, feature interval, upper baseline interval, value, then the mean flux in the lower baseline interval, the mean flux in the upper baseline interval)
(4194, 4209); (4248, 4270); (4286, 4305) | -4.4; 5.08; 4.57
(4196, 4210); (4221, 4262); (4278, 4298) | -2.7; 5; 5.05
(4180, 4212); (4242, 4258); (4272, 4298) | -1.5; 5.21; 5.03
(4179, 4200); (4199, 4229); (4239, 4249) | 0.7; 5.26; 5.35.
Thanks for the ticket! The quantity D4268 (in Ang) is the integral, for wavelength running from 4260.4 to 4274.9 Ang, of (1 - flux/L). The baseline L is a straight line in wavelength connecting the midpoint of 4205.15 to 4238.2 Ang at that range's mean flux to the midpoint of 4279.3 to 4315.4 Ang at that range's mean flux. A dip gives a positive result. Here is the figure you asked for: -1.89 Ang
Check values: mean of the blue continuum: 5.19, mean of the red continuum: 4.6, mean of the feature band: 5.47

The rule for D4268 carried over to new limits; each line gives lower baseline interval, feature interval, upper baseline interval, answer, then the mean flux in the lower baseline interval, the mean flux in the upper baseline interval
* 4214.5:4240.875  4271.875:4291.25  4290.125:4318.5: -0.9 Ang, 5.18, 4.59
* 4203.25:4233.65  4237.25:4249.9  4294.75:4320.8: -1.3 Ang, 5.12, 4.63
